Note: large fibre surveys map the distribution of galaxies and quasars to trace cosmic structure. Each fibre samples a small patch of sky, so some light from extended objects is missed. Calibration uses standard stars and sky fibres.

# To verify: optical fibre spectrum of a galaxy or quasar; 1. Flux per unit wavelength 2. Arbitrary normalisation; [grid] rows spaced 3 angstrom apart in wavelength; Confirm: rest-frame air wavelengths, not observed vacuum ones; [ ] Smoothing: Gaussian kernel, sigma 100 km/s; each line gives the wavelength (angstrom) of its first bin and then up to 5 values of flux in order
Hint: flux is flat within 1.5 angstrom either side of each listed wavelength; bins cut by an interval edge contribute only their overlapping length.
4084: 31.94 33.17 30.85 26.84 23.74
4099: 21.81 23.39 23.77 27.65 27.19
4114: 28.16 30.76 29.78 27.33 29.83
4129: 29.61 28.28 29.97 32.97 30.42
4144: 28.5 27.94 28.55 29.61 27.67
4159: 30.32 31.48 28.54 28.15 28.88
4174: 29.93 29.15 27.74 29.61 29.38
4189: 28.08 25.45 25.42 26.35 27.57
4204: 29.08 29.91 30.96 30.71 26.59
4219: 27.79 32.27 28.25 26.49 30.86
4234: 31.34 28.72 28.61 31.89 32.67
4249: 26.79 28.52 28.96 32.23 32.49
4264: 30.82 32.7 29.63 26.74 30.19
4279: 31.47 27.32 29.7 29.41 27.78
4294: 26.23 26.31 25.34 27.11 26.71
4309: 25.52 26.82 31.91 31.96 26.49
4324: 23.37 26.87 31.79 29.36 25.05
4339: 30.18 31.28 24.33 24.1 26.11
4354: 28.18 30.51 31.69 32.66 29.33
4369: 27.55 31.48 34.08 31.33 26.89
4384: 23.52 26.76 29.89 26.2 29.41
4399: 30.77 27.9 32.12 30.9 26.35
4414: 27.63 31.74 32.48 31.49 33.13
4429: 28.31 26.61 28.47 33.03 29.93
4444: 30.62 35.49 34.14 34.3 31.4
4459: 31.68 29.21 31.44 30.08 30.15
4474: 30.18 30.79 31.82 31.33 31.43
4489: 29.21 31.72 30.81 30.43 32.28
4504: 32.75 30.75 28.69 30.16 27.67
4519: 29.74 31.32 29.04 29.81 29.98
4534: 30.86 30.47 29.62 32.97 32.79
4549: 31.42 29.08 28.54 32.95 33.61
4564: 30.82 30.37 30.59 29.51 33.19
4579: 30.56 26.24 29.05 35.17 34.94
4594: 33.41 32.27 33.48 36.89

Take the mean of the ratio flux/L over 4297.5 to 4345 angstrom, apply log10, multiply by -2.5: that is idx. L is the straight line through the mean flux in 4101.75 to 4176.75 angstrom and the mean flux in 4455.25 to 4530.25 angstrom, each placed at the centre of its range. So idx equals 0.07 mag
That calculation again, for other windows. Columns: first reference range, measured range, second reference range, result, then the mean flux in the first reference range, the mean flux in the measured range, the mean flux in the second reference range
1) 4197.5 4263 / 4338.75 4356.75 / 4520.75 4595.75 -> 0.102 mag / 29.6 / 27.4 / 31.1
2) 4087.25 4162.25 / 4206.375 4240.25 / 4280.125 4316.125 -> -0.059 mag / 28.3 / 29.4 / 27.5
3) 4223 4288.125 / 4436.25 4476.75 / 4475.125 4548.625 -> -0.039 mag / 29.8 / 31.6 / 30.7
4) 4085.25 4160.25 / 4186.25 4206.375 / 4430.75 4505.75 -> 0.065 mag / 28.3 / 27.3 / 31.2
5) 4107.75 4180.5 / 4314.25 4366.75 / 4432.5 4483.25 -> 0.072 mag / 29.2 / 28.6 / 31.3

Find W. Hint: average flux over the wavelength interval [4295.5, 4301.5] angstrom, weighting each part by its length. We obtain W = 25.8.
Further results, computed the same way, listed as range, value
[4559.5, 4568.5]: 31.6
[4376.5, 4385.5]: 27.2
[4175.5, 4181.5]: 28.4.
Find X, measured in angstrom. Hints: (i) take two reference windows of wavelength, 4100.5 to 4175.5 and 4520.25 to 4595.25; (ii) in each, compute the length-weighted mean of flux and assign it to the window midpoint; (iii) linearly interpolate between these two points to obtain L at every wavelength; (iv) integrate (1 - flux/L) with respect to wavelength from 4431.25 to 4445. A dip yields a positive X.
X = 0.2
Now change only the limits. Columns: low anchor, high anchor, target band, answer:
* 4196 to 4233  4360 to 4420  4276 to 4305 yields 1.2 angstrom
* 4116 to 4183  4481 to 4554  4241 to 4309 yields 1.6 angstrom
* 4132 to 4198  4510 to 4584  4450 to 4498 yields -1.6 angstrom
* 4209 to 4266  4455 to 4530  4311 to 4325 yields 0.8 angstrom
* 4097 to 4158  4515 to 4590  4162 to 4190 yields -0.5 angstrom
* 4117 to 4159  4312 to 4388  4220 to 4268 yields -1.9 angstrom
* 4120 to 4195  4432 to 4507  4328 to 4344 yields 0.5 angstrom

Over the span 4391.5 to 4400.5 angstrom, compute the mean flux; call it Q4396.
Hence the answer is 28.8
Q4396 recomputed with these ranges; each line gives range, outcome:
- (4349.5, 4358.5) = 28.3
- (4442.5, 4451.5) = 33.4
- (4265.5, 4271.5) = 31.2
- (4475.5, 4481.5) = 31.3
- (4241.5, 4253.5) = 30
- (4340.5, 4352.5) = 26.5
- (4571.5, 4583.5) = 29.9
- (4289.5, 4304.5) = 26.6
